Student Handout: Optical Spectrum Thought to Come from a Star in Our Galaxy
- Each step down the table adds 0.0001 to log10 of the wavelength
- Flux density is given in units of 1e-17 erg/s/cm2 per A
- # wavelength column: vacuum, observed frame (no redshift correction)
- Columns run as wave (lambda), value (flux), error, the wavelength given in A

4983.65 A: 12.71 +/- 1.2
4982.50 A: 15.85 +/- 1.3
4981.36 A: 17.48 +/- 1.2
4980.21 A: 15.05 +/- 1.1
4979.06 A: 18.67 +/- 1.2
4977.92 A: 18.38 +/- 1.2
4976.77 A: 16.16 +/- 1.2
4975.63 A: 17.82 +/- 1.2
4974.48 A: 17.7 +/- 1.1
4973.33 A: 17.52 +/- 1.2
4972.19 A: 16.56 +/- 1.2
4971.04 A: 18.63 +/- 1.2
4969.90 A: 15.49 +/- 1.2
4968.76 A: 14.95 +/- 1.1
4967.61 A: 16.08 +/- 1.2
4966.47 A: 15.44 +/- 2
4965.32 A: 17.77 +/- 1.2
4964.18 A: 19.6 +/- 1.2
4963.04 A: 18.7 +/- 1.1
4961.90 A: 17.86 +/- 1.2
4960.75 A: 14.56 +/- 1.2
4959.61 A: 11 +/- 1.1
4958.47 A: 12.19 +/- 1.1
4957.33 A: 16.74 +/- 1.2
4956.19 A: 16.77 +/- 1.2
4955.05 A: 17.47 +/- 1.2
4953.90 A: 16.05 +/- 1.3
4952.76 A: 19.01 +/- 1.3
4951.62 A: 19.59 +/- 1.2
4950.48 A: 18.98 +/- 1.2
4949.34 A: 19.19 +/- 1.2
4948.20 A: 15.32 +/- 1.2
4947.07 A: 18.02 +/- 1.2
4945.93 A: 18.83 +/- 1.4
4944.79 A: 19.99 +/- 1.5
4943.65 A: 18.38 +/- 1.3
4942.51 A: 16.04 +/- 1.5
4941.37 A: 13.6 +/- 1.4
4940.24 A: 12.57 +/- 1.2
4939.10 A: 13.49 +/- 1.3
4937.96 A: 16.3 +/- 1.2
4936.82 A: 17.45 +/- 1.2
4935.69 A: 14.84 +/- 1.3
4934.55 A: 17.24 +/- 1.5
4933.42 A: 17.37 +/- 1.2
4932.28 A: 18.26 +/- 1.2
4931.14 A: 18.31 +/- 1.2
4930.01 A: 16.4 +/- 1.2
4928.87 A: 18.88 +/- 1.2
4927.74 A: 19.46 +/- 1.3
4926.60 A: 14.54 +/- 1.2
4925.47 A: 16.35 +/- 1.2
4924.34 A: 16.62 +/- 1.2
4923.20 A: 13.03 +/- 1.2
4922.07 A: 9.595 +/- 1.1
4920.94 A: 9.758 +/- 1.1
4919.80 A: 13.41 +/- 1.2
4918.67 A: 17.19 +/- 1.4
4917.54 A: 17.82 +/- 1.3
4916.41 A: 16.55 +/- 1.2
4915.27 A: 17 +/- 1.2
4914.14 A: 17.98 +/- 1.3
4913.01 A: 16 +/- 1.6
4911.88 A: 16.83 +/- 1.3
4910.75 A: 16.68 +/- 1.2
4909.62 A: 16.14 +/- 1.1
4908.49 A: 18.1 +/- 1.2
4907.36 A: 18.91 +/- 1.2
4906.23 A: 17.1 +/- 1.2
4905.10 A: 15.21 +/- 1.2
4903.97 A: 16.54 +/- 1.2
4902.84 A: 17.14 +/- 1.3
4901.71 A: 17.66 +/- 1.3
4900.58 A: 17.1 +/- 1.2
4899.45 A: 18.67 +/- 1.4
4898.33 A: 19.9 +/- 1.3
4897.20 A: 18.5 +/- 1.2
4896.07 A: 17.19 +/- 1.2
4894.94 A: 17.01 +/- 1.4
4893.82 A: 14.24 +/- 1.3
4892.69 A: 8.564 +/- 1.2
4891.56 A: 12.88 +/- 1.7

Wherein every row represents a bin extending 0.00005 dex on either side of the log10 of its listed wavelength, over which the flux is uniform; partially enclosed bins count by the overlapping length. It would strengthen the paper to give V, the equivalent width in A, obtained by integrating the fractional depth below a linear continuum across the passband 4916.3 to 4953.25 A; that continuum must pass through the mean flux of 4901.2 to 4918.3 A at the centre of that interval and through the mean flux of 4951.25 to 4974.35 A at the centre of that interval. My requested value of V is 0.9 A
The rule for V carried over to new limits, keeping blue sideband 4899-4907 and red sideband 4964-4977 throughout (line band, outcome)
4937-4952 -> 0.0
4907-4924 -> 1.4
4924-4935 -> -0.2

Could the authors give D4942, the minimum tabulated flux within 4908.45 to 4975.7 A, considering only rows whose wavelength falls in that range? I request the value 9.595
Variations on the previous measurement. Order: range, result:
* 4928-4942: 12.57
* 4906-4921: 9.758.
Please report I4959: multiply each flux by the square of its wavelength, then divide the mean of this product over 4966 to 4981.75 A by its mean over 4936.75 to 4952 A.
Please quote 1.01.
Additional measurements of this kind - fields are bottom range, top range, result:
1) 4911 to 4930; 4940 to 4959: 1.10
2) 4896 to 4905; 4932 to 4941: 0.91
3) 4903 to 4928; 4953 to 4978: 1.06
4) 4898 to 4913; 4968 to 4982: 1.01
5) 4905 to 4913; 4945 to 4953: 1.10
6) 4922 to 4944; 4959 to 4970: 1.02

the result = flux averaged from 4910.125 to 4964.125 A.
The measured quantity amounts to 16.4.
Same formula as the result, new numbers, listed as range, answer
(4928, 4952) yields 17.1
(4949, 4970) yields 16.7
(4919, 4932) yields 15.2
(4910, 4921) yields 16.2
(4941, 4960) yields 17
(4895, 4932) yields 16.6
